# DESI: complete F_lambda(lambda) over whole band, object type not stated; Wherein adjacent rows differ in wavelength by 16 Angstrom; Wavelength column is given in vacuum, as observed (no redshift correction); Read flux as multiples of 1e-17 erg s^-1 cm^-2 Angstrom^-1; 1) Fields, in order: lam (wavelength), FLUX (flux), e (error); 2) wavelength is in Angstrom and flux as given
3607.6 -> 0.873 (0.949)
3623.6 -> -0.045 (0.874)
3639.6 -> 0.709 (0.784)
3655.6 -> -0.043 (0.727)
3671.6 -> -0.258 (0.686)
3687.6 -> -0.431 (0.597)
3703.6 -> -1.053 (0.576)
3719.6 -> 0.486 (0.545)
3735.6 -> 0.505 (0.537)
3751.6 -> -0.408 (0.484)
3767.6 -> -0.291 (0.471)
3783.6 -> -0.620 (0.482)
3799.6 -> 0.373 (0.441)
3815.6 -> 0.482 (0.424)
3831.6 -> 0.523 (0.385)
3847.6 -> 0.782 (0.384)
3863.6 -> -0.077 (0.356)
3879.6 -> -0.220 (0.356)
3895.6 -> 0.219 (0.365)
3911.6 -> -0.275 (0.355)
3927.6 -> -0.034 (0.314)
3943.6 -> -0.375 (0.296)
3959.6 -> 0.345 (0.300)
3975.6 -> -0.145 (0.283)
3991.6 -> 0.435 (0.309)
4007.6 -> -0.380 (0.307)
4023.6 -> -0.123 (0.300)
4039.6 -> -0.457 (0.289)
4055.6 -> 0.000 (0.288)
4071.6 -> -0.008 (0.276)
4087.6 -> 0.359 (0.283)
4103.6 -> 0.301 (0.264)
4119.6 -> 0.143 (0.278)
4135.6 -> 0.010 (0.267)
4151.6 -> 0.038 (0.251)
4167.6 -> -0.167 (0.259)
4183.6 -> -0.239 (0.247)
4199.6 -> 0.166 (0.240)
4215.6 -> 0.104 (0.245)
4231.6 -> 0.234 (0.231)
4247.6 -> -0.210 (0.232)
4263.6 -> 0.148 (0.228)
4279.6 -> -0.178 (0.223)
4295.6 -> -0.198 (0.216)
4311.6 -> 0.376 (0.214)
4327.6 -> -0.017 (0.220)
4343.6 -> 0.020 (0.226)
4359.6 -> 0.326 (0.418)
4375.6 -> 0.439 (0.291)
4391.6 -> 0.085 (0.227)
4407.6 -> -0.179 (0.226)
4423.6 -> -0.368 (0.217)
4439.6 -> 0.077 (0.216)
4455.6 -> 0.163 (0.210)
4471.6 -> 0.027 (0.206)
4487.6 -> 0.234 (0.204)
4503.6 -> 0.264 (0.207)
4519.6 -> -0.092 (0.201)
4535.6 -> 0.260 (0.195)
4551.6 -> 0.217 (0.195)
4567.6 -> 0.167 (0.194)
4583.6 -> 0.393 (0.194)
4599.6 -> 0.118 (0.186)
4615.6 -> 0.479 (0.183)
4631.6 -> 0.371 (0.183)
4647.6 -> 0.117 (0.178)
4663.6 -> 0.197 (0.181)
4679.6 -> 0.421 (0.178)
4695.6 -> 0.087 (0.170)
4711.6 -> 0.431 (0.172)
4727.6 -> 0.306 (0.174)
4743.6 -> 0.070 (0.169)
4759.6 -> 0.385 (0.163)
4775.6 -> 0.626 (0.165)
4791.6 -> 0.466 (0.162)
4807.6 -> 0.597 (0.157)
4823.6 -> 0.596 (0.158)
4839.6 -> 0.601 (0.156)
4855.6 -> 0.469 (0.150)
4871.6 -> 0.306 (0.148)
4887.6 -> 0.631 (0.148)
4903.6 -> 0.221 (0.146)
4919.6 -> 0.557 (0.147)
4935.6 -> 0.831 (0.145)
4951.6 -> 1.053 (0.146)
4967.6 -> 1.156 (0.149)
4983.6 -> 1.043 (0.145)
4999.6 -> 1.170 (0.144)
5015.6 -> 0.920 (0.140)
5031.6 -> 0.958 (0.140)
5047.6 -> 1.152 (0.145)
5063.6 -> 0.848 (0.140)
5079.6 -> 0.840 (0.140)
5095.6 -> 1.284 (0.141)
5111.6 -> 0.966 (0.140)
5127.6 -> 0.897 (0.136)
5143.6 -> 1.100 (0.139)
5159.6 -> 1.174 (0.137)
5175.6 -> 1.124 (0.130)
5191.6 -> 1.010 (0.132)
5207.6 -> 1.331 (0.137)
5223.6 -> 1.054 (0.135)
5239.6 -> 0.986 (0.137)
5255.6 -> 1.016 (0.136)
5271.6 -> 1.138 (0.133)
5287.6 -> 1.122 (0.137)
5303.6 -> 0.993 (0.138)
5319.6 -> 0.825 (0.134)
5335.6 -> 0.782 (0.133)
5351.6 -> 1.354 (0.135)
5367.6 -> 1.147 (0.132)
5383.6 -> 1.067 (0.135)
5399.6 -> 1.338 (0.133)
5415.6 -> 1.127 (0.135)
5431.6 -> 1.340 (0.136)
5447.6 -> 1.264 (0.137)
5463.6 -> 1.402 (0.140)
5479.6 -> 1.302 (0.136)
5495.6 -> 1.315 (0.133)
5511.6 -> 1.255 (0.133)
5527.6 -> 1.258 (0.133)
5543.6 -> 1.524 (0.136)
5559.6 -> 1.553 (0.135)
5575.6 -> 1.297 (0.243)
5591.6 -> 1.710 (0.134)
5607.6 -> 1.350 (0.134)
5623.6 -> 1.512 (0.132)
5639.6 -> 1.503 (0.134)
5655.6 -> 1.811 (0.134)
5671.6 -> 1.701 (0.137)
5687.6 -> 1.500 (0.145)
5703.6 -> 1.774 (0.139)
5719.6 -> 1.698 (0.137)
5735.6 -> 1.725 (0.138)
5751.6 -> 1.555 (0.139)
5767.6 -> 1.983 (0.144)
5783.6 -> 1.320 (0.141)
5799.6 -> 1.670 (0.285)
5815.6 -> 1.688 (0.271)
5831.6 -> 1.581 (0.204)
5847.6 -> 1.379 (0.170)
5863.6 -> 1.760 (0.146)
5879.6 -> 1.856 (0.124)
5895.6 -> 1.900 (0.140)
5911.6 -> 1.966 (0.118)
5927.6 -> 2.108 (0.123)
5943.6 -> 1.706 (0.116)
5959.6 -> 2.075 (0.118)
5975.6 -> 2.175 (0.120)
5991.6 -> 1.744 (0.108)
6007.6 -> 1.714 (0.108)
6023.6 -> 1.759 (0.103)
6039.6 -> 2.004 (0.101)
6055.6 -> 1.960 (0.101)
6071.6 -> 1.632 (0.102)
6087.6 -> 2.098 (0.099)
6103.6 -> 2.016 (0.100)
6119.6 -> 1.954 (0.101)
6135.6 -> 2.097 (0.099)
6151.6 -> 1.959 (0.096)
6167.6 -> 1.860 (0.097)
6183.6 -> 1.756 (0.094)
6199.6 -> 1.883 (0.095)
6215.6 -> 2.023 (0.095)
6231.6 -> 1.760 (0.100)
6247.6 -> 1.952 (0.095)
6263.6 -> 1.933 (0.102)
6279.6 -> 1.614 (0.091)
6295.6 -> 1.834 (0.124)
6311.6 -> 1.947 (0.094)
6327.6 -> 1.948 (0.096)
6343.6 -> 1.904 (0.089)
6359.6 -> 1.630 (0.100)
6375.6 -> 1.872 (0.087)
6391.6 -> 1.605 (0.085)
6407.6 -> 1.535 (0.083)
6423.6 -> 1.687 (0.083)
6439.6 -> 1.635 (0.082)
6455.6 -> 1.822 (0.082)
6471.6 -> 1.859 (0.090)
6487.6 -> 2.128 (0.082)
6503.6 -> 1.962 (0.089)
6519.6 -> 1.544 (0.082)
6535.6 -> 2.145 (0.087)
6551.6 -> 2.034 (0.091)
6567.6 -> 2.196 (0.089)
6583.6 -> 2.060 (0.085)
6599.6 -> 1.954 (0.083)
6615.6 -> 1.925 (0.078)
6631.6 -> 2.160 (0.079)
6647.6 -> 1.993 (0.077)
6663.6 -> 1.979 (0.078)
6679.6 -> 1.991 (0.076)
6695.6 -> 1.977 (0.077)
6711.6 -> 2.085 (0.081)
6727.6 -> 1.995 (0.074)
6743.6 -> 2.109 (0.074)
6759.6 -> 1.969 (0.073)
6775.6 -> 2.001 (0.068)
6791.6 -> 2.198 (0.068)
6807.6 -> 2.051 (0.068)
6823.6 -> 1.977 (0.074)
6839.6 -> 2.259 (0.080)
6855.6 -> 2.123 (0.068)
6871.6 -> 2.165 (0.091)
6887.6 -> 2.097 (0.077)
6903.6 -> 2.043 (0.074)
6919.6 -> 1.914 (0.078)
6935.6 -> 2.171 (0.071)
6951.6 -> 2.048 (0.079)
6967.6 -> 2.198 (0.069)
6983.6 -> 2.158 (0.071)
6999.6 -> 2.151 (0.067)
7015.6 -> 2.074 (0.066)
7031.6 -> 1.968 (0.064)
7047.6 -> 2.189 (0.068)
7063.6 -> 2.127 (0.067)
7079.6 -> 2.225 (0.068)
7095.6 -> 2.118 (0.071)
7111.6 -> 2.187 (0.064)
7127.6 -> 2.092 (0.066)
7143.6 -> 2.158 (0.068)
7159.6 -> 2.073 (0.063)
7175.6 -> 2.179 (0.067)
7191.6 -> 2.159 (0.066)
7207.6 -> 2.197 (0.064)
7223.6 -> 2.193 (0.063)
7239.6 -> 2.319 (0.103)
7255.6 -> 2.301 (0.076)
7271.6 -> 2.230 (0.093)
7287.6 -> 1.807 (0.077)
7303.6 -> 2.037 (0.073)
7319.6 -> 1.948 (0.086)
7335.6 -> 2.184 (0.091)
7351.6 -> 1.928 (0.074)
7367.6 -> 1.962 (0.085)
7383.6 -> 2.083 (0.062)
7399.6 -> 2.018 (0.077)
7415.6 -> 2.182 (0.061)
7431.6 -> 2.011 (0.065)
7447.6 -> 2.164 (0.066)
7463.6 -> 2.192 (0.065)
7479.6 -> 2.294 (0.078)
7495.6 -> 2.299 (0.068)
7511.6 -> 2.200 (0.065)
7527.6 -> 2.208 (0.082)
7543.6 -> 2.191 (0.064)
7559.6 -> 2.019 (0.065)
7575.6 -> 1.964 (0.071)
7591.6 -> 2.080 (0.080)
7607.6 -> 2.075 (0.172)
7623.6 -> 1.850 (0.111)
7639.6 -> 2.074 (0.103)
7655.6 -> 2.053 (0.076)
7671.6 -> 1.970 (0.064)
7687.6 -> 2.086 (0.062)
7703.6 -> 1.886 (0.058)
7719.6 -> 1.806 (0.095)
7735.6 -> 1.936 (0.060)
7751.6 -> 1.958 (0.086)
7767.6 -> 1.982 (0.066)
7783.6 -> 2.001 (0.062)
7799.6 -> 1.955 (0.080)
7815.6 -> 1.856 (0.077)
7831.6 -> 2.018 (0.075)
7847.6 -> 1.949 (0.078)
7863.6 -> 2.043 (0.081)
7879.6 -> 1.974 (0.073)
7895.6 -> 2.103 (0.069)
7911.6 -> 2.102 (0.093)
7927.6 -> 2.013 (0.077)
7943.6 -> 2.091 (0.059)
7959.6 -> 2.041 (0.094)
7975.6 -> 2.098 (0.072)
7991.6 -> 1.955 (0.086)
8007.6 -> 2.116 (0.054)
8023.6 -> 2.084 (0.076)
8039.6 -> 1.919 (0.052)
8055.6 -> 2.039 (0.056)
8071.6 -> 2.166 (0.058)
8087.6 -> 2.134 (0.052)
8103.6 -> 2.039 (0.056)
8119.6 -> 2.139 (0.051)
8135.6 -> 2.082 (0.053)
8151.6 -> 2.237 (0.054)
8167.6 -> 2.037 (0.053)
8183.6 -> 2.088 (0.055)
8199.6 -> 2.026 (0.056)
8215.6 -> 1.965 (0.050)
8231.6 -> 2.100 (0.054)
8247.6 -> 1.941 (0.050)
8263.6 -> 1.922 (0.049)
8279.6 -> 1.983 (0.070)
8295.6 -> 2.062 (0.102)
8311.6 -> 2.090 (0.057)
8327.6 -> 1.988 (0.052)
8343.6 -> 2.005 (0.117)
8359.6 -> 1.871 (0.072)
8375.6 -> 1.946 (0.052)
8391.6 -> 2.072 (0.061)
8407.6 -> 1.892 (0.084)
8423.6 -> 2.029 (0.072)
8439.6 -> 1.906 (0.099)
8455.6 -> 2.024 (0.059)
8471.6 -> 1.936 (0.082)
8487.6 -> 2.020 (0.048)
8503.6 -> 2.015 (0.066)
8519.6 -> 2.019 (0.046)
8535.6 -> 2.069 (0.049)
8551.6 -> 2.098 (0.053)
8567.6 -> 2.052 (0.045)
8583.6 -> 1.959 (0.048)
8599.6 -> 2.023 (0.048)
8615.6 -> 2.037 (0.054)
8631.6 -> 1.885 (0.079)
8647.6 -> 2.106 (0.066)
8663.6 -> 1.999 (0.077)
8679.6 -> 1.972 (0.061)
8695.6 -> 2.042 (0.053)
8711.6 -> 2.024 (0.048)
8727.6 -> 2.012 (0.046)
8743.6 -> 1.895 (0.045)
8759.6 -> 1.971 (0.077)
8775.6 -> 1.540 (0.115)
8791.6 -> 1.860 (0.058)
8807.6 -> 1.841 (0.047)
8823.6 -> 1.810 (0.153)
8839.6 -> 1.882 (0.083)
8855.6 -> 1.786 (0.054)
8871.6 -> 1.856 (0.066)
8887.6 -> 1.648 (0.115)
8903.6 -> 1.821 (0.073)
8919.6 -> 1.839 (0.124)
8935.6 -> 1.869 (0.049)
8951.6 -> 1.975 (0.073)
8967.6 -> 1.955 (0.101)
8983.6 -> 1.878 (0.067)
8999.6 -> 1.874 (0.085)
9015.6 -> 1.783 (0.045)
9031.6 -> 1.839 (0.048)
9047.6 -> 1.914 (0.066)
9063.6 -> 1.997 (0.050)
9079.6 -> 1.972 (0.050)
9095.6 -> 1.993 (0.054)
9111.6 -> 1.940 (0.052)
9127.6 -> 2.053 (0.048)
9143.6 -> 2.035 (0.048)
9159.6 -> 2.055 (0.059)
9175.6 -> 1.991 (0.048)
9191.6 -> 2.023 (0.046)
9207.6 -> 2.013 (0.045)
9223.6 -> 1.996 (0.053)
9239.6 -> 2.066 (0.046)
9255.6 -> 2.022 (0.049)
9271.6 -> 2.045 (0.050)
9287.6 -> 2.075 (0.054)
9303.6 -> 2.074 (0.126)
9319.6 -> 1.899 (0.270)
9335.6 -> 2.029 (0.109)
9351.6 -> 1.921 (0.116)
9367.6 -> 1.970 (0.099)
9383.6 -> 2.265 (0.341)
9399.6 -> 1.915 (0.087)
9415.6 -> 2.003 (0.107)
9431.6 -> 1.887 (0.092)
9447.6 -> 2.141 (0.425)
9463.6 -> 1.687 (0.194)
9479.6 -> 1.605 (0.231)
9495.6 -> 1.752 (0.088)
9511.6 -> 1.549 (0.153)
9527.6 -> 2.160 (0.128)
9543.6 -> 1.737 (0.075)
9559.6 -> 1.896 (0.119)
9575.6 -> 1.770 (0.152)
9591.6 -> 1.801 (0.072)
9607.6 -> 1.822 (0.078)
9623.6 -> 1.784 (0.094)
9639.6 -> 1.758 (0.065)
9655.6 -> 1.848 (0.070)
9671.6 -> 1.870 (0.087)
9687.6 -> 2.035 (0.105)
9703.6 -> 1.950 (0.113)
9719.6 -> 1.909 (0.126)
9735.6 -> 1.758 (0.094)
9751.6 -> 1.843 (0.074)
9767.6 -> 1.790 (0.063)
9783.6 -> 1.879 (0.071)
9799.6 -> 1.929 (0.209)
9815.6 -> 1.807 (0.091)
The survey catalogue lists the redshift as 0.24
